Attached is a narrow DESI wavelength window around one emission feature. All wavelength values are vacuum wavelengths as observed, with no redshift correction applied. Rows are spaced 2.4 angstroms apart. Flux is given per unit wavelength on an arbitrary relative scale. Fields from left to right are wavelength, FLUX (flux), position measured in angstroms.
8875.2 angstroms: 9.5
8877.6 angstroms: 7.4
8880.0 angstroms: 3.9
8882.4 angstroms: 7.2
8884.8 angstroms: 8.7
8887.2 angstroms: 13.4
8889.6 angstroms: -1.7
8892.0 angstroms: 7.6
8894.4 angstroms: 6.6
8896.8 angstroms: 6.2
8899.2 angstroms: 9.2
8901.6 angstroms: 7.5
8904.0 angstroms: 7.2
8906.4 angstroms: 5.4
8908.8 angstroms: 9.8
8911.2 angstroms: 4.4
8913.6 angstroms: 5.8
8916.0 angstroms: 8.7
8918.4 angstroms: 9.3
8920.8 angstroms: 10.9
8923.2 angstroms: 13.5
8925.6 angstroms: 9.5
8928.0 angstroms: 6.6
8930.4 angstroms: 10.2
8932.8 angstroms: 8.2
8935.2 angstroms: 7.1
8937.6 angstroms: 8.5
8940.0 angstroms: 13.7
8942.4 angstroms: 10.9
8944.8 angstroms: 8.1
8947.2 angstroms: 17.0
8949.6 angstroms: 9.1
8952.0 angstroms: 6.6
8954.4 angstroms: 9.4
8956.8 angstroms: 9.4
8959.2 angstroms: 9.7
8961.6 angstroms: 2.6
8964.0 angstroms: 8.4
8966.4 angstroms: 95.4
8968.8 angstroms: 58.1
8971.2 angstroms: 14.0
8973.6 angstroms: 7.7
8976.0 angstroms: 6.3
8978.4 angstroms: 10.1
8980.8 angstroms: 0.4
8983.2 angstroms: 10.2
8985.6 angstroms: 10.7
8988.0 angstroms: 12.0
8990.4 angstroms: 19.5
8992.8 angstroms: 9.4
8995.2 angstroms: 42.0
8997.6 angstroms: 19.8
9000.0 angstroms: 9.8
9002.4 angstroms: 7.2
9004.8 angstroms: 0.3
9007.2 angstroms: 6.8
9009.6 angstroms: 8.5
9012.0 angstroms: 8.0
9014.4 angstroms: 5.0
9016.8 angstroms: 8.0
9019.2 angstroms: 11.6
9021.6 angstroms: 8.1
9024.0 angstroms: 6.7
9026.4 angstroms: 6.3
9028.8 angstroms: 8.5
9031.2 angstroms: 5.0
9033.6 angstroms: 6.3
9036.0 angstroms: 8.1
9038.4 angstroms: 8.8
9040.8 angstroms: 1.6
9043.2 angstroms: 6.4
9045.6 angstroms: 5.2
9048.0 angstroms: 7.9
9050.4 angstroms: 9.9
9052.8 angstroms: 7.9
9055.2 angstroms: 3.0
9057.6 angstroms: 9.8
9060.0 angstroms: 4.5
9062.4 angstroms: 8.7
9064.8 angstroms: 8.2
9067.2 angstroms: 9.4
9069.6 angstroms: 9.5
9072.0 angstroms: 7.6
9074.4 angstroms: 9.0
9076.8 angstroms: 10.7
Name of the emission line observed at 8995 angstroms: [N II]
